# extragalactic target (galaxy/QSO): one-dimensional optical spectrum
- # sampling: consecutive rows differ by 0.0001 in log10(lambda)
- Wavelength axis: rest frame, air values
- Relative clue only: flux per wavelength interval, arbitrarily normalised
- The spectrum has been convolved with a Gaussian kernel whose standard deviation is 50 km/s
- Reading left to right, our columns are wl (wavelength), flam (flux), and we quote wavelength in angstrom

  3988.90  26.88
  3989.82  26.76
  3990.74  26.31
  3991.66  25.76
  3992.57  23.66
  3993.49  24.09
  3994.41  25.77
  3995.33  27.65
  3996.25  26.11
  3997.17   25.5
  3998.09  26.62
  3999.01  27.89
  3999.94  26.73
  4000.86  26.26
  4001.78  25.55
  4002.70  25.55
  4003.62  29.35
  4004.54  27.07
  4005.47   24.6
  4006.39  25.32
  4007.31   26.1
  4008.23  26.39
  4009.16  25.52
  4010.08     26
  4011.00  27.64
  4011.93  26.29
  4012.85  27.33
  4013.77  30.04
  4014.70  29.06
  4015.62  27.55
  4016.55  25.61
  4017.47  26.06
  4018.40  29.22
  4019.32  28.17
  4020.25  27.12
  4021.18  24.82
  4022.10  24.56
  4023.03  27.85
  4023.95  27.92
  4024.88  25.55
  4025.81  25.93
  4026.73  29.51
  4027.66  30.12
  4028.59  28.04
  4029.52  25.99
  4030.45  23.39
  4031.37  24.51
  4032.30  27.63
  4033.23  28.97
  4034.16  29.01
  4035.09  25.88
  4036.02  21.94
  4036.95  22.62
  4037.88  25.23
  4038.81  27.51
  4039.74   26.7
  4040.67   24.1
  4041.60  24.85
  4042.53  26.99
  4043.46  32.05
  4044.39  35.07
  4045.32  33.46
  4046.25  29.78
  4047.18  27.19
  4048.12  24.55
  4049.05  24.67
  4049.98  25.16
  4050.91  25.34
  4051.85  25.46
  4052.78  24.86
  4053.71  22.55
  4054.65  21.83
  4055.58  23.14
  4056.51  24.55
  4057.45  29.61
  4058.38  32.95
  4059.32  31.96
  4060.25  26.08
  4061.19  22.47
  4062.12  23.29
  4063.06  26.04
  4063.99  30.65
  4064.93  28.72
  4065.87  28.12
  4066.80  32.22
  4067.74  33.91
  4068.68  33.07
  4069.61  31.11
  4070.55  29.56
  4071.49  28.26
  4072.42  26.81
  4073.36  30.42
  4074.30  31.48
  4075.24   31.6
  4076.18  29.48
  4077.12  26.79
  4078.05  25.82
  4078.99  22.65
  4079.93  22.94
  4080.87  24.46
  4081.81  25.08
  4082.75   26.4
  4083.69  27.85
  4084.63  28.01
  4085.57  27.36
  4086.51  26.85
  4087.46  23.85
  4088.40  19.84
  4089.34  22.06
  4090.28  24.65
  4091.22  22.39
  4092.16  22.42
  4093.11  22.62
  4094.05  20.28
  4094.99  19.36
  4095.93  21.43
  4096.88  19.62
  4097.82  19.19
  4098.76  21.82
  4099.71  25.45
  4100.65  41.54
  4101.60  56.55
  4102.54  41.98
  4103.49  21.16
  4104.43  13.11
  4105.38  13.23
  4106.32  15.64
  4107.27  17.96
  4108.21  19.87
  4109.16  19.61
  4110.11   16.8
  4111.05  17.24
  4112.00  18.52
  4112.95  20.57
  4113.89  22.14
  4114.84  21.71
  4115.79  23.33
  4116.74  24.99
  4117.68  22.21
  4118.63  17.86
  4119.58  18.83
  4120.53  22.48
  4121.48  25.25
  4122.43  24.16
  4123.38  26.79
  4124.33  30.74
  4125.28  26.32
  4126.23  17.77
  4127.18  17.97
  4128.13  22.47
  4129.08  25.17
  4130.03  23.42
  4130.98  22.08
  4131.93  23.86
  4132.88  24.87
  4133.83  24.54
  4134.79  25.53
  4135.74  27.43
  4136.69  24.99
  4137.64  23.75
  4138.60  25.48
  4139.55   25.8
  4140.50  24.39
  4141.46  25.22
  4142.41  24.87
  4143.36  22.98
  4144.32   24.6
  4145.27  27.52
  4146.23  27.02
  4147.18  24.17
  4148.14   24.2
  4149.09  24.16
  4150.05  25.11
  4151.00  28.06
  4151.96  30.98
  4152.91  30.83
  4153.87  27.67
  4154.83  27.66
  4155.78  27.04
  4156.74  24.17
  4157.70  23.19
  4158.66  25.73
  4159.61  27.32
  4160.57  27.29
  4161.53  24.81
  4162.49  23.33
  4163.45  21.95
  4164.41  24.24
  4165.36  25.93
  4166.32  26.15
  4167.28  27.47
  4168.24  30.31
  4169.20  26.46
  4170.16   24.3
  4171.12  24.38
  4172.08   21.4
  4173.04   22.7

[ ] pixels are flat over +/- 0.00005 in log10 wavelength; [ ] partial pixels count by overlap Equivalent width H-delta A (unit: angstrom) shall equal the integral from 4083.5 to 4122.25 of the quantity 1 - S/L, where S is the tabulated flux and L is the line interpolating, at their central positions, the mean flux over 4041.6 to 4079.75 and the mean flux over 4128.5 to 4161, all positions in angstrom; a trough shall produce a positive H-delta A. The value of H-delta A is 5.3 angstrom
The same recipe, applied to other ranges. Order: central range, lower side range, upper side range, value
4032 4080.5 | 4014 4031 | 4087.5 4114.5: -4.4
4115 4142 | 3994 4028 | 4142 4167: 2.3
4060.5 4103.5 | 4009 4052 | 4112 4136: -4.0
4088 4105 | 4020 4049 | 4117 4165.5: 0.3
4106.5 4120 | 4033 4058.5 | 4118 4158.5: 2.8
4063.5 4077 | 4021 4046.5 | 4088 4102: -2.2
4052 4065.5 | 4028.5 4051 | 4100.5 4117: -0.3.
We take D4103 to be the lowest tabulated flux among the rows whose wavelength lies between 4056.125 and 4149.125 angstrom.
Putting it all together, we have 13.11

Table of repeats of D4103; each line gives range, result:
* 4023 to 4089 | 19.84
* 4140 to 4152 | 22.98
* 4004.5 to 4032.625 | 23.39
